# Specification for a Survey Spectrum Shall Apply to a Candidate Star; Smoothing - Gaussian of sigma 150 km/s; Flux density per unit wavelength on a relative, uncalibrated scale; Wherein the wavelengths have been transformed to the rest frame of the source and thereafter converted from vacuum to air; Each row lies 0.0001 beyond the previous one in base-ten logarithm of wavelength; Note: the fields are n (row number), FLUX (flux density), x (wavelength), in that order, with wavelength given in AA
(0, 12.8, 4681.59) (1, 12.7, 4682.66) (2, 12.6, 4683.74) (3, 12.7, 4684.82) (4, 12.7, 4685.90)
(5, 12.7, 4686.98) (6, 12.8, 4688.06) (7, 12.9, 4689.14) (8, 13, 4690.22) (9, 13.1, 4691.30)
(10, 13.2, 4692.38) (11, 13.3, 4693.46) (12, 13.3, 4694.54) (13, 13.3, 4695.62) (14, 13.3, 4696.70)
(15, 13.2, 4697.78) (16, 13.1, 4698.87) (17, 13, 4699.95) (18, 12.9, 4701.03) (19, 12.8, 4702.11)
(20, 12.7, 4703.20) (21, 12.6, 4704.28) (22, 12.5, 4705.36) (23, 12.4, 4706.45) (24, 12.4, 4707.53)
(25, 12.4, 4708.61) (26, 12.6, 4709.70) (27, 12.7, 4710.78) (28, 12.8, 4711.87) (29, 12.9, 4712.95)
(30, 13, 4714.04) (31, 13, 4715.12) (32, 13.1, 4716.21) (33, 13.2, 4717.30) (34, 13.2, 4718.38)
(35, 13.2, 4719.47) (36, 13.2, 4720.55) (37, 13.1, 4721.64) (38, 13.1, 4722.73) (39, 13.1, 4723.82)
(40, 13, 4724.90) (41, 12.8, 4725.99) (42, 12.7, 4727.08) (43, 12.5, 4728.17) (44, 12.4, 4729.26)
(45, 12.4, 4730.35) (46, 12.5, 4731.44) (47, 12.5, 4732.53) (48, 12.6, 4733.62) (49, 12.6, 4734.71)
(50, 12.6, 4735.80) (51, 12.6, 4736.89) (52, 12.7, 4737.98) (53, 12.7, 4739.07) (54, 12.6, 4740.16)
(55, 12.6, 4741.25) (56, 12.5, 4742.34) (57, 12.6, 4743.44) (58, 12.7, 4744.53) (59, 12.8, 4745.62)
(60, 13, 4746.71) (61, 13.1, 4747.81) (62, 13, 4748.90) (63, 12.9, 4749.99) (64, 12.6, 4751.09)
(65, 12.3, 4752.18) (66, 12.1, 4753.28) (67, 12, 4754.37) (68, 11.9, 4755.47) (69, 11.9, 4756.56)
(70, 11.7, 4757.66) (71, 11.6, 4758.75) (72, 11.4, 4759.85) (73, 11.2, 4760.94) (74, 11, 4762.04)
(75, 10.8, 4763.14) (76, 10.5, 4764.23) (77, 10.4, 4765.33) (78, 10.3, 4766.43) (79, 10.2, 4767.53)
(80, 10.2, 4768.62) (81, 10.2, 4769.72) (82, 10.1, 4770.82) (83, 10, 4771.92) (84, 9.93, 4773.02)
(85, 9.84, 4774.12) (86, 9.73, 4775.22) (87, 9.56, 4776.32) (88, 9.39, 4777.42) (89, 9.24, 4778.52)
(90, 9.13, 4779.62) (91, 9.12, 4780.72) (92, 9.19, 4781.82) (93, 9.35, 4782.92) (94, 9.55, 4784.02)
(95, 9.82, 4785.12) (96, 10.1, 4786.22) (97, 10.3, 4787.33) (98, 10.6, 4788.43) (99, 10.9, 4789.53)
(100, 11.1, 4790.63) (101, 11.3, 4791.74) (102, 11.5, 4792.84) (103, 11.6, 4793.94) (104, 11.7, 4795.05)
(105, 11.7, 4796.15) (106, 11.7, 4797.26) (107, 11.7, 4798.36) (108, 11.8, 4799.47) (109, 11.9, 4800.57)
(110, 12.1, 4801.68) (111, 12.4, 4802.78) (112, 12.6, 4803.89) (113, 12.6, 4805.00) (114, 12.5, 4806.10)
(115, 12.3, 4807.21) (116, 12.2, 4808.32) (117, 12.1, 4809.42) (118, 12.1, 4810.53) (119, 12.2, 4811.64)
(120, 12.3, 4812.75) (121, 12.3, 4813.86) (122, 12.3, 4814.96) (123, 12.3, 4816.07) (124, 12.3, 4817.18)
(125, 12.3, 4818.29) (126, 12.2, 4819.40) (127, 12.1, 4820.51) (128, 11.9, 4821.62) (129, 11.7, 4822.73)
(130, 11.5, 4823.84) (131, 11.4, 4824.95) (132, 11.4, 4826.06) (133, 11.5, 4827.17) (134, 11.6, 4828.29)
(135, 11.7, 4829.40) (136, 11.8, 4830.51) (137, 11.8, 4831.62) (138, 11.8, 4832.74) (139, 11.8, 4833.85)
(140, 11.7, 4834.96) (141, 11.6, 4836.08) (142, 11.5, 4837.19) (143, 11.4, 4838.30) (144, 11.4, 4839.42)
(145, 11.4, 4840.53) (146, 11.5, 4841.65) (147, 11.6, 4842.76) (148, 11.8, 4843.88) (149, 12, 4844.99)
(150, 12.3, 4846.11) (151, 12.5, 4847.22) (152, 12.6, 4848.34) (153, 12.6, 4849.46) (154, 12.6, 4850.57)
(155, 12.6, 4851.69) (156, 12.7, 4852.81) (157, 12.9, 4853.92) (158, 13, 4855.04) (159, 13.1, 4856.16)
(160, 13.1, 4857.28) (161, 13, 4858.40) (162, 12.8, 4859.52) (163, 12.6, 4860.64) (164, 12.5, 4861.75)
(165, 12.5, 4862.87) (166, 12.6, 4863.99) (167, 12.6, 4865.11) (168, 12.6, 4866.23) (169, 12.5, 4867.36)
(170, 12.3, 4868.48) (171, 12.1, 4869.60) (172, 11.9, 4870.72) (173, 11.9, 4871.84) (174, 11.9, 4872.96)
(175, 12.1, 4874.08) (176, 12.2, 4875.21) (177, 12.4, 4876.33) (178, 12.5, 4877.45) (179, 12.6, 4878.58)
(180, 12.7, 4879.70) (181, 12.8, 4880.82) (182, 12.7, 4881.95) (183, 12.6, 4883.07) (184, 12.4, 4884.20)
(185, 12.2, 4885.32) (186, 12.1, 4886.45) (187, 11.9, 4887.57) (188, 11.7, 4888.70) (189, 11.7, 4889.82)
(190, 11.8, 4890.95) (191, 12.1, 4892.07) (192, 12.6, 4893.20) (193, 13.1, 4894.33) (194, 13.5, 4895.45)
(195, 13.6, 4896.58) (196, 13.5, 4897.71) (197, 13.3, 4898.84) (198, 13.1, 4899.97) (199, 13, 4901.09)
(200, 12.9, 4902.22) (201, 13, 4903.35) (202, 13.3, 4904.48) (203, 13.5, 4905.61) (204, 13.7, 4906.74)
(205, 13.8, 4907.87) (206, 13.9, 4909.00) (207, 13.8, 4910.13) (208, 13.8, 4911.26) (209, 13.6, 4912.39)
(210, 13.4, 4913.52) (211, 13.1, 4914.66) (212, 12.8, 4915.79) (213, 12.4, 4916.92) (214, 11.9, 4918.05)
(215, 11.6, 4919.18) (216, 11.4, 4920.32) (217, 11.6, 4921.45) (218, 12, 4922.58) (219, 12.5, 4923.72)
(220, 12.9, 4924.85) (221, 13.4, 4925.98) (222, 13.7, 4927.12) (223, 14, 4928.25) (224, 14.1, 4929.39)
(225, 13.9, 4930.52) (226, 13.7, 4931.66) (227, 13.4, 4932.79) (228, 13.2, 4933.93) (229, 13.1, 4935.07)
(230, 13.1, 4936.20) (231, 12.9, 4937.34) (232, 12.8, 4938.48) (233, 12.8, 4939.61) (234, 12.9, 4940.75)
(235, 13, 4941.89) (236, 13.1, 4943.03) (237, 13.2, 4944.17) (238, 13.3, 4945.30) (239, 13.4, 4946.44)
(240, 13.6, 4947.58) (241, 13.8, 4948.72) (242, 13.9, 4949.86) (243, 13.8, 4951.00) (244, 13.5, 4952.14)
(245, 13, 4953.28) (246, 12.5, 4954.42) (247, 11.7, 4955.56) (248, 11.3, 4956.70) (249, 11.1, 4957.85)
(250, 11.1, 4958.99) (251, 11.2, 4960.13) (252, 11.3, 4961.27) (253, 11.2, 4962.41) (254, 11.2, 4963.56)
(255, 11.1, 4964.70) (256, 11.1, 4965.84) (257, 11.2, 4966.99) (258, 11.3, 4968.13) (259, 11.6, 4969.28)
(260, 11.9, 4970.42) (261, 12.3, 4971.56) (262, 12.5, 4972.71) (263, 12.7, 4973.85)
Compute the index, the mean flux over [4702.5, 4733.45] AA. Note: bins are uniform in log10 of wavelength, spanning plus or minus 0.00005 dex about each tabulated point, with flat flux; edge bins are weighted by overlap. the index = 12.8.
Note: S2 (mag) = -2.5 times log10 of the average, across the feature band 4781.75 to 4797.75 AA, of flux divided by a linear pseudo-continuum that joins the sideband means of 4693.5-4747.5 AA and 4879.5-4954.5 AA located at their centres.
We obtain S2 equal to 0.197 mag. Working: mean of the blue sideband 12.8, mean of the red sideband 13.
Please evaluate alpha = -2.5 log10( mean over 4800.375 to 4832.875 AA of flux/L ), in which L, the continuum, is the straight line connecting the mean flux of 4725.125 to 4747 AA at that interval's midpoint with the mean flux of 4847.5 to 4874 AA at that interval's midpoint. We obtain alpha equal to 0.047 mag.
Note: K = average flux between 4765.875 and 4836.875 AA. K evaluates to 11.2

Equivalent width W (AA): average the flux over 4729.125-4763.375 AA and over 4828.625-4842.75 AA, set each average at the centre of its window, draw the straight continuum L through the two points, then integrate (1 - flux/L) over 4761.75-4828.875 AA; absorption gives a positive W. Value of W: 4.56 AA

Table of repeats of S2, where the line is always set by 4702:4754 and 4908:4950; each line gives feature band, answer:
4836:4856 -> 0.07 mag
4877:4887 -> 0.04 mag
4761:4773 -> 0.23 mag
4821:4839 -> 0.11 mag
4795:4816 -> 0.06 mag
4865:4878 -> 0.07 mag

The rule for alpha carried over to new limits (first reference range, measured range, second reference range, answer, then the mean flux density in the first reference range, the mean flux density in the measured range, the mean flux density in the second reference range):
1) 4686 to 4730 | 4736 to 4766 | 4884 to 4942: 0.07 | 12.9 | 12.1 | 12.9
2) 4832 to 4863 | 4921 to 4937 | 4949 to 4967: -0.10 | 12.2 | 13.2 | 11.9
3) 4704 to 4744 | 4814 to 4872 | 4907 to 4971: 0.05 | 12.7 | 12.1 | 12.7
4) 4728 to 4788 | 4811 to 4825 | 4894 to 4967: -0.02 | 11.3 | 12.1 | 12.8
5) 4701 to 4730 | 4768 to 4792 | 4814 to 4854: 0.24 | 12.8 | 9.92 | 11.9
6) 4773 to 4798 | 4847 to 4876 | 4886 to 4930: -0.05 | 10.3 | 12.5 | 12.9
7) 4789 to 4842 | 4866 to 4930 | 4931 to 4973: -0.04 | 11.8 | 12.7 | 12.5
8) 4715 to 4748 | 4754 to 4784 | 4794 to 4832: 0.20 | 12.8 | 10.3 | 12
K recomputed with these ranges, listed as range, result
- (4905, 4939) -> 13.1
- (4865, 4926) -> 12.7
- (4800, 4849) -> 12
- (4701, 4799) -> 11.7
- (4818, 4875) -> 12.1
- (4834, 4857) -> 12.1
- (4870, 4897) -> 12.4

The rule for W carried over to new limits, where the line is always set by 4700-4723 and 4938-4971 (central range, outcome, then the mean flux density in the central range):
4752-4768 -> 1.8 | 11.3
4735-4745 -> 0.1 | 12.6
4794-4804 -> 0.6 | 11.9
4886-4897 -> 0.0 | 12.4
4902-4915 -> -1.1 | 13.5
